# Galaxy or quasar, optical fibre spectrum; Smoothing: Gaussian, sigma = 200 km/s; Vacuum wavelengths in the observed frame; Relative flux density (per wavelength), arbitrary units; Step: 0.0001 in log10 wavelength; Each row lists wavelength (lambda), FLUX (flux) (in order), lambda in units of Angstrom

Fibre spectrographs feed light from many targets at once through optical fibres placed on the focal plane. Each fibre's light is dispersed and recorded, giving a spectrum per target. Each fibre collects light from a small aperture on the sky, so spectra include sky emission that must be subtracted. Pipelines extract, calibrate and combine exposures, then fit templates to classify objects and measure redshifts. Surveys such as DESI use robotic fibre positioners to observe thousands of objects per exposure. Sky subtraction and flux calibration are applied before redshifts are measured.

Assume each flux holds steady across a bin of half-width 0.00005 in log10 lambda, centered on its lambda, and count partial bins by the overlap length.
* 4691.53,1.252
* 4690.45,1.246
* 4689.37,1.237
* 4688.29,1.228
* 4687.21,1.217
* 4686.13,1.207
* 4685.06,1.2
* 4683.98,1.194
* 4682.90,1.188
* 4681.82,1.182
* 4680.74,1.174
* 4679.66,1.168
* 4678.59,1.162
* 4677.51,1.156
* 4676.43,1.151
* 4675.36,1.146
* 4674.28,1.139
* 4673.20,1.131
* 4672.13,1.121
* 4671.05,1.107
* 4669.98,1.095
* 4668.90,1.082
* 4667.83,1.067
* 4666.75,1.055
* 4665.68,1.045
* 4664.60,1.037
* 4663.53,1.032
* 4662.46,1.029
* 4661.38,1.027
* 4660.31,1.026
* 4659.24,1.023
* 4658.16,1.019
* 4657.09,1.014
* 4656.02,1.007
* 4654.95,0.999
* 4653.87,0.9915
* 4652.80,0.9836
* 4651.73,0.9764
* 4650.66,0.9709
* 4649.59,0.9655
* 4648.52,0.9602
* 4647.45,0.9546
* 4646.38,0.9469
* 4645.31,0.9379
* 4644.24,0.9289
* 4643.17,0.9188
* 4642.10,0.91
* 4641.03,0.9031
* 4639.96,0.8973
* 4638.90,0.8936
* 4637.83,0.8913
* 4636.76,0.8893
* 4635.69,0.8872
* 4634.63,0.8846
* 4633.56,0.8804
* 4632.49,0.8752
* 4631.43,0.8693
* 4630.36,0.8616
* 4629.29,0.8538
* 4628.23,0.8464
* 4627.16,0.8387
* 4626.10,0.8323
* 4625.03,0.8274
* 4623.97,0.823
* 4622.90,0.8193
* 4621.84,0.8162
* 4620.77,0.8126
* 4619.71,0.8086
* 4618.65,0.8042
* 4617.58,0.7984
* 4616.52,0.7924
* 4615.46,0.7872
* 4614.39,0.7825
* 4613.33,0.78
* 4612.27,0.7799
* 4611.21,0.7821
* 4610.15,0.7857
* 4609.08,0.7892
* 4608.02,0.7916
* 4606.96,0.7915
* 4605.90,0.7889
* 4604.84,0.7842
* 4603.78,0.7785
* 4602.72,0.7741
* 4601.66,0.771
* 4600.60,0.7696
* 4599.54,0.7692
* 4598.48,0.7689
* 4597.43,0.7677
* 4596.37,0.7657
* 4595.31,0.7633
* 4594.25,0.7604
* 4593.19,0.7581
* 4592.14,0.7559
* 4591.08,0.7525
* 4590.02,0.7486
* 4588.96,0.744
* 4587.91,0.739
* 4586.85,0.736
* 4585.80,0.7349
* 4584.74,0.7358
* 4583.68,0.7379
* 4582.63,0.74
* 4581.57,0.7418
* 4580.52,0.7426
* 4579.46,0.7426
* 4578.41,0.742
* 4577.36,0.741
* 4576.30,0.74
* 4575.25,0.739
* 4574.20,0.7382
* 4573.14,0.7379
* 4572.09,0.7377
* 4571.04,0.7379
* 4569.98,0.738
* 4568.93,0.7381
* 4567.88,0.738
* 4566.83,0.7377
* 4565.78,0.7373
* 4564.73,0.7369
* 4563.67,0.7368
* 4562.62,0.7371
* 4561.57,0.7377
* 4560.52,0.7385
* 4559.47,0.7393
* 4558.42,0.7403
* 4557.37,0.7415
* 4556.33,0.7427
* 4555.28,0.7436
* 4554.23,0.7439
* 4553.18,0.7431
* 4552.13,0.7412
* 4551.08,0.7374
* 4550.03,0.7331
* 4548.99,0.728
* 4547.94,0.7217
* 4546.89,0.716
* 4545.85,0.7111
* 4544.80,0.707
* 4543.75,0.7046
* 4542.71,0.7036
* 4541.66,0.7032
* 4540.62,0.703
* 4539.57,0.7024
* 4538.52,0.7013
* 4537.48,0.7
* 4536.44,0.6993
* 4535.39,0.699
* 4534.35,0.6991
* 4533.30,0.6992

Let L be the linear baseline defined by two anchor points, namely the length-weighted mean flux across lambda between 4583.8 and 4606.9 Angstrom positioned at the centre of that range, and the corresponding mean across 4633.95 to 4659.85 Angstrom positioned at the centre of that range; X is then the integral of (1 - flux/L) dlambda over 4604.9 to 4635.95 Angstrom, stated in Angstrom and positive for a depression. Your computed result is 1.2 Angstrom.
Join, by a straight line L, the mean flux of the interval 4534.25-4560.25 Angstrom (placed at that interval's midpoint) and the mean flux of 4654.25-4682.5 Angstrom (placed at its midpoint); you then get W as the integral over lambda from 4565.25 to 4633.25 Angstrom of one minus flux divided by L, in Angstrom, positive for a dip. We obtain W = 7.7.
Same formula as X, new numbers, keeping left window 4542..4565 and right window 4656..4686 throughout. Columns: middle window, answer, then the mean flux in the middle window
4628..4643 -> 1.62 Angstrom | 0.883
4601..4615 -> 1.86 Angstrom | 0.783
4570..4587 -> 1.48 Angstrom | 0.739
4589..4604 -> 1.78 Angstrom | 0.763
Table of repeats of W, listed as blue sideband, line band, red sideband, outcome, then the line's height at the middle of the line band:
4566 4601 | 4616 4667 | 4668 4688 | 4.1 Angstrom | 0.998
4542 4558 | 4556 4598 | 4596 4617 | 0.5 Angstrom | 0.753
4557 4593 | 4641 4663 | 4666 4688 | 1.5 Angstrom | 1.05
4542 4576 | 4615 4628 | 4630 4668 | 1.1 Angstrom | 0.89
